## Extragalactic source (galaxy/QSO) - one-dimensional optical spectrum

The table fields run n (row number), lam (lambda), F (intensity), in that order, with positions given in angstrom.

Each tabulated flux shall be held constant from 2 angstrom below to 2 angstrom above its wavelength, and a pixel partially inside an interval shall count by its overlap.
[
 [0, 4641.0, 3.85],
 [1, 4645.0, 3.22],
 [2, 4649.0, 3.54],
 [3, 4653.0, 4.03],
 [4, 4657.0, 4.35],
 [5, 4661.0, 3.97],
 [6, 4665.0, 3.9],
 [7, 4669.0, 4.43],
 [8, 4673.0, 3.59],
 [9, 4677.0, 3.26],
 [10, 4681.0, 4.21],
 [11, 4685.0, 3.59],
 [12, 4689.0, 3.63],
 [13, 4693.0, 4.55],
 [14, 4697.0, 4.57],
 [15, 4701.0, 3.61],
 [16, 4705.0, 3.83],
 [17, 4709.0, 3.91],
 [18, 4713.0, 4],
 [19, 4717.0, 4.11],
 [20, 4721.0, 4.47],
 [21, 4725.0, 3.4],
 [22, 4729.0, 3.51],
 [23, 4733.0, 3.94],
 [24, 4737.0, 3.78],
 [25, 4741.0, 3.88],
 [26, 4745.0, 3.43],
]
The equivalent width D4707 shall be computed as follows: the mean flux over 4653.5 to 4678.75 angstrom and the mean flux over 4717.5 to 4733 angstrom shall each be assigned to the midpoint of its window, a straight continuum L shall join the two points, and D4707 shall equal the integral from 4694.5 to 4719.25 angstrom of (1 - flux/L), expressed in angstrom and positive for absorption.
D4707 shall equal -1.0 angstrom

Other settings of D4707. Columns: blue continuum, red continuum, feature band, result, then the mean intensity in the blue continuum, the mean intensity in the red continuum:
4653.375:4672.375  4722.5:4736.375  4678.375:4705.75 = -0.5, 4.11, 3.66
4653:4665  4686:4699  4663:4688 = 2.0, 4.09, 4.2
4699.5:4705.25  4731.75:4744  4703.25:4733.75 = -1.1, 3.7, 3.83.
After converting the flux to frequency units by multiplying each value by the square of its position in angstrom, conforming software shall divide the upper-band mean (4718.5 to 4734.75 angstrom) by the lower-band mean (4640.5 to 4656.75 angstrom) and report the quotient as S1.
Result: 1.07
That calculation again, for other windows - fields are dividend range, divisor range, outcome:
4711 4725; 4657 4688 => 1.07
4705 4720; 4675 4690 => 1.11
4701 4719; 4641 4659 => 1.06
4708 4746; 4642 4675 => 1.02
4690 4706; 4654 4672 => 1.02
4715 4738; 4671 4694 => 1.05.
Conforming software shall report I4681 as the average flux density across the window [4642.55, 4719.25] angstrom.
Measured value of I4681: 3.91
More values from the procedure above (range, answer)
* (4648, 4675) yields 3.99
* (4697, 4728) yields 3.93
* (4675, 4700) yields 3.95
